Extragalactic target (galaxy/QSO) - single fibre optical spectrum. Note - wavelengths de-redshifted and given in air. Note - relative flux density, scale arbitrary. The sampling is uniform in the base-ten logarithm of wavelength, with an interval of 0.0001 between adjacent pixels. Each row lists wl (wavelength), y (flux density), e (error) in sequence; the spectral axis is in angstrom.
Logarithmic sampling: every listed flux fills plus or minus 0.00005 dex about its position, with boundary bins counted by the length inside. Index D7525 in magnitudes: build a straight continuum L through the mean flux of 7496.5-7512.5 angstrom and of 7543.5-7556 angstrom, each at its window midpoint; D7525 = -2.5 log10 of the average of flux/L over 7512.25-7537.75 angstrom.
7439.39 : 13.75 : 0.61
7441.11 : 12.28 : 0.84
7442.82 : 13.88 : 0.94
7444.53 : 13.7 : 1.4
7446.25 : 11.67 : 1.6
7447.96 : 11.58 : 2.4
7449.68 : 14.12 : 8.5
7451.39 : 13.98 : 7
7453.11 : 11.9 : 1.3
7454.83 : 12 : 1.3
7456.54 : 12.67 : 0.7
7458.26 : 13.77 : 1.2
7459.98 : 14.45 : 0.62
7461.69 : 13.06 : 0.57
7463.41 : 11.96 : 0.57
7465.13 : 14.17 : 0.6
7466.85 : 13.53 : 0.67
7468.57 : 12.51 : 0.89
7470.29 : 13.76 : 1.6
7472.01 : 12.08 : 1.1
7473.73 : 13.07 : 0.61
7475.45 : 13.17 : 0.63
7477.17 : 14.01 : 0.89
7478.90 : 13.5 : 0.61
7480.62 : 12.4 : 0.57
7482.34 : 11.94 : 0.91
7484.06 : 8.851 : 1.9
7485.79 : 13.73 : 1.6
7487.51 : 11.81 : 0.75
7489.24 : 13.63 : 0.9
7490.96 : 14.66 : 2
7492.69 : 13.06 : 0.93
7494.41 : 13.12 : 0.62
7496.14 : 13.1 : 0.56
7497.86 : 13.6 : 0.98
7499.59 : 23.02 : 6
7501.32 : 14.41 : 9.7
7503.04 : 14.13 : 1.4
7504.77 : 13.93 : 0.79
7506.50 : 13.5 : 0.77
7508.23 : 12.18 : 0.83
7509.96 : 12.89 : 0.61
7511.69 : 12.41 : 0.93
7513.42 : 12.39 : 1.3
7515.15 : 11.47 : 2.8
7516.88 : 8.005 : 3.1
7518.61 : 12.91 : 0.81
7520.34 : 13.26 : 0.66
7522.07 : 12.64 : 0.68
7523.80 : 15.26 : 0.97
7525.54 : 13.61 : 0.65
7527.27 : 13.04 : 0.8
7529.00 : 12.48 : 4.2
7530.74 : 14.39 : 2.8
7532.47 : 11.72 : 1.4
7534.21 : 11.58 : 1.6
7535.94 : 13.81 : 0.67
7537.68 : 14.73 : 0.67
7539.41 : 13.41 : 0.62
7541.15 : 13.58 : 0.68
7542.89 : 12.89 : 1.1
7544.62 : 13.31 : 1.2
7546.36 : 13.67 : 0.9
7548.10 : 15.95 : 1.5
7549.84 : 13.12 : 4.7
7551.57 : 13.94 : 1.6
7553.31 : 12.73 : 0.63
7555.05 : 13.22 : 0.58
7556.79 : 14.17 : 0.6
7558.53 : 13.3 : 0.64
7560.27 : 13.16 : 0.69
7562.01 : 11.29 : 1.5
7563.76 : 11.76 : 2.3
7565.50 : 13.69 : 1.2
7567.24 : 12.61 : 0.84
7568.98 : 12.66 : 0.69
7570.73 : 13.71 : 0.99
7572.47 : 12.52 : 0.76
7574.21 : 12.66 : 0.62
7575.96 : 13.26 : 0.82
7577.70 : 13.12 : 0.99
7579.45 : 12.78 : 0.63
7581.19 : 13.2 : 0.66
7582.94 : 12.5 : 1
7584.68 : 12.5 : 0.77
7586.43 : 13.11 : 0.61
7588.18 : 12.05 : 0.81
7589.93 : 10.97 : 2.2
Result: 0.11 mag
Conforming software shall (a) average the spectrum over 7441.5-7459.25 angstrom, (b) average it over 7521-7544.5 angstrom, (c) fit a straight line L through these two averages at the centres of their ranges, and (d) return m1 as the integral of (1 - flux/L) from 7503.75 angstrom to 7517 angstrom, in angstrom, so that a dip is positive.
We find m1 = 0.9 angstrom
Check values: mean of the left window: 12.9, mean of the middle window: 12.3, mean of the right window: 13.3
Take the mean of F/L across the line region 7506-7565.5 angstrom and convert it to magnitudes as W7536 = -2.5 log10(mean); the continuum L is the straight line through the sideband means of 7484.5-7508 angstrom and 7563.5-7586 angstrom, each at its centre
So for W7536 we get 0.040 mag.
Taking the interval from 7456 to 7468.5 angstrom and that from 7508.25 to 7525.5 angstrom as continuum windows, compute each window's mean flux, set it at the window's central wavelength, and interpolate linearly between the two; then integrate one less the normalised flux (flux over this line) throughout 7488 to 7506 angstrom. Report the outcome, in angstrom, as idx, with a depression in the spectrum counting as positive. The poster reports -2.6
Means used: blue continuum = 13.3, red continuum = 12.4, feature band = 14.6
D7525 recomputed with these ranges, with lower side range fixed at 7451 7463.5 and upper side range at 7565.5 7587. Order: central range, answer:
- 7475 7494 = 0.016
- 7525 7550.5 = -0.039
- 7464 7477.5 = -0.020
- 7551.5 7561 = -0.037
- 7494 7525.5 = -0.041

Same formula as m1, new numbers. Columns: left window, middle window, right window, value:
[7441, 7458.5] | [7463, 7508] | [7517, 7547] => -1.67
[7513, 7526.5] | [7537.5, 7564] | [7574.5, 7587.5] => -1.50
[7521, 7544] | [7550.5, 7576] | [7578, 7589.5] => -0.12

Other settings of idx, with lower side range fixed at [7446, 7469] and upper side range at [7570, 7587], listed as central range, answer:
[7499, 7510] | -1.6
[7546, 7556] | -0.6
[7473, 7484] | 0.2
